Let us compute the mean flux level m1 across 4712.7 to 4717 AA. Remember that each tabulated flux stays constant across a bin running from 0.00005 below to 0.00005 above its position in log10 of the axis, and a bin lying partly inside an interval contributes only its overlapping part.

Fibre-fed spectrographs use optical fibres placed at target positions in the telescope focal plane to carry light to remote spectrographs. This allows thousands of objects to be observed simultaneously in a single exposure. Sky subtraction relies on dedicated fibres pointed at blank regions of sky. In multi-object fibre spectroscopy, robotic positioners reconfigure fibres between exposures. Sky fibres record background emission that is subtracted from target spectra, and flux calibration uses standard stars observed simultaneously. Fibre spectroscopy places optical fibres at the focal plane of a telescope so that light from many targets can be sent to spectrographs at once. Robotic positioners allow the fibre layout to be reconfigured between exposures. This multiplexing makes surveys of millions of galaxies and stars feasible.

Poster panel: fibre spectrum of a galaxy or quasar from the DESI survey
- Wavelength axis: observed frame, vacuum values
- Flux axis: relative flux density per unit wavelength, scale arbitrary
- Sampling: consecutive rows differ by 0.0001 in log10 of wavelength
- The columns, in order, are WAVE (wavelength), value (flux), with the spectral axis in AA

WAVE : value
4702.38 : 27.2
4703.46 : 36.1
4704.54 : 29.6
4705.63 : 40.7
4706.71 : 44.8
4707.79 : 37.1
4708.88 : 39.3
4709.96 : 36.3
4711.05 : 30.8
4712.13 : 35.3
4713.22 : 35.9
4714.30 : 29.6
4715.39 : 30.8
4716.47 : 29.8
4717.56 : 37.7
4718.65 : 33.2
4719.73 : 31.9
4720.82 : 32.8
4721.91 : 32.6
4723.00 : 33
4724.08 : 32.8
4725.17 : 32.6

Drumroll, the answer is 31.6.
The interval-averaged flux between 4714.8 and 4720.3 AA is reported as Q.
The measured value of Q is 32.6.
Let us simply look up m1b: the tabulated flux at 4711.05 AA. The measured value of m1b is 30.8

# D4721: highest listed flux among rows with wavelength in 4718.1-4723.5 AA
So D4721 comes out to 33.2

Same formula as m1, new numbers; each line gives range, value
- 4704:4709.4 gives 38.3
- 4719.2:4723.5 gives 32.5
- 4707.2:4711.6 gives 36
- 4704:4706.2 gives 35.3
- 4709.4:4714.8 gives 33.7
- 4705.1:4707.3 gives 42.8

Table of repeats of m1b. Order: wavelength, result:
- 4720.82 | 32.8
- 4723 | 33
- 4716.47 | 29.8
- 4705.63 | 40.7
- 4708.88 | 39.3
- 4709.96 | 36.3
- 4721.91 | 32.6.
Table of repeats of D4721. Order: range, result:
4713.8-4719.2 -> 37.7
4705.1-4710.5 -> 44.8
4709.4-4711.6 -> 36.3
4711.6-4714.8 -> 35.9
